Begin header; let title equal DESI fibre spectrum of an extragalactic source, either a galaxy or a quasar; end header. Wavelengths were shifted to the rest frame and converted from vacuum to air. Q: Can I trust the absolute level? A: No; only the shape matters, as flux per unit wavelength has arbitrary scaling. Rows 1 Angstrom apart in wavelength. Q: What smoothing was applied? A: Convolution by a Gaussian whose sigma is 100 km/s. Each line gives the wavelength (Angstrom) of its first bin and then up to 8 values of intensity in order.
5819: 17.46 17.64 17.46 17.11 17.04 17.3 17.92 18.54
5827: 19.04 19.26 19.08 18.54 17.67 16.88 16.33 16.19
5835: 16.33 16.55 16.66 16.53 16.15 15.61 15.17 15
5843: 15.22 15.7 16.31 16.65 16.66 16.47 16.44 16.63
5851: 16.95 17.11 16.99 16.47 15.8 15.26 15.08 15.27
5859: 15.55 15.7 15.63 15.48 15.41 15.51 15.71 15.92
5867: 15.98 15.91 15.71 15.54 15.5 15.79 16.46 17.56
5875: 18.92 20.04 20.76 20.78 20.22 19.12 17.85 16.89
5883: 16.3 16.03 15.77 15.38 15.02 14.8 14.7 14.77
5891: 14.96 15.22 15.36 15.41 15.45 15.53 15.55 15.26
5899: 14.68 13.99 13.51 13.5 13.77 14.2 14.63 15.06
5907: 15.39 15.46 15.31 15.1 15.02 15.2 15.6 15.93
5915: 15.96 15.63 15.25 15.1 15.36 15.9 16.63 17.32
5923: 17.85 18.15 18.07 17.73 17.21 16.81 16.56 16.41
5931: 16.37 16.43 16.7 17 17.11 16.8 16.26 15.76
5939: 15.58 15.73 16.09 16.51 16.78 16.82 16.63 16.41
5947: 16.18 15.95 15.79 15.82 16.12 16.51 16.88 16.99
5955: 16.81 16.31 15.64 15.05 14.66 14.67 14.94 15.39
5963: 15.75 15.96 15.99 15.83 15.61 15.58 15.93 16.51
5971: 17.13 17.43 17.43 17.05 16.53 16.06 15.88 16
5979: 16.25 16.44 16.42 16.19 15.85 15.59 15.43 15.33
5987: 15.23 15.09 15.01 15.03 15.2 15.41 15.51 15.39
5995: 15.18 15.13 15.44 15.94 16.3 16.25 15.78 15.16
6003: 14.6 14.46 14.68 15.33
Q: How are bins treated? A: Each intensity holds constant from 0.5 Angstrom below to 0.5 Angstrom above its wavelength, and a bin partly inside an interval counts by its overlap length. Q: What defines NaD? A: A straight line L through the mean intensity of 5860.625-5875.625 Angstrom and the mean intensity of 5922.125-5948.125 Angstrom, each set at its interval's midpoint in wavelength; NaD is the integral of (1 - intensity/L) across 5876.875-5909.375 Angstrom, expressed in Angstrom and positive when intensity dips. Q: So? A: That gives 1.20 Angstrom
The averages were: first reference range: 16.1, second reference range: 16.7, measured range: 15.7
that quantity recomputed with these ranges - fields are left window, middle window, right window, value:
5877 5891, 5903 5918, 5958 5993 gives 1.2 Angstrom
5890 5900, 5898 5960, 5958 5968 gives -2.6 Angstrom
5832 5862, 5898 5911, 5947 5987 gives 1.2 Angstrom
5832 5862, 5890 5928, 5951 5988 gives 1.2 Angstrom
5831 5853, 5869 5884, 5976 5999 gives -1.6 Angstrom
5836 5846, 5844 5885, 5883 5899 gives -2.8 Angstrom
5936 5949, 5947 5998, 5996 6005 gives -0.2 Angstrom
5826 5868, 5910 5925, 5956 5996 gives 0.0 Angstrom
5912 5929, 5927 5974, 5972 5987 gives 0.3 Angstrom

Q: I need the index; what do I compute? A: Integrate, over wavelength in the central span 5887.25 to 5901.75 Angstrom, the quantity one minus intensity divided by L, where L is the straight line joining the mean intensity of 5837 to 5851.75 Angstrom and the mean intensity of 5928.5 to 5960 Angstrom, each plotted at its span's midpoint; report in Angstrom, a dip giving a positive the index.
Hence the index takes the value 1.1 Angstrom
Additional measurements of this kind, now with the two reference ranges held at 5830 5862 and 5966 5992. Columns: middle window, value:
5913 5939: -0.8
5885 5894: 0.6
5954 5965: 0.3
